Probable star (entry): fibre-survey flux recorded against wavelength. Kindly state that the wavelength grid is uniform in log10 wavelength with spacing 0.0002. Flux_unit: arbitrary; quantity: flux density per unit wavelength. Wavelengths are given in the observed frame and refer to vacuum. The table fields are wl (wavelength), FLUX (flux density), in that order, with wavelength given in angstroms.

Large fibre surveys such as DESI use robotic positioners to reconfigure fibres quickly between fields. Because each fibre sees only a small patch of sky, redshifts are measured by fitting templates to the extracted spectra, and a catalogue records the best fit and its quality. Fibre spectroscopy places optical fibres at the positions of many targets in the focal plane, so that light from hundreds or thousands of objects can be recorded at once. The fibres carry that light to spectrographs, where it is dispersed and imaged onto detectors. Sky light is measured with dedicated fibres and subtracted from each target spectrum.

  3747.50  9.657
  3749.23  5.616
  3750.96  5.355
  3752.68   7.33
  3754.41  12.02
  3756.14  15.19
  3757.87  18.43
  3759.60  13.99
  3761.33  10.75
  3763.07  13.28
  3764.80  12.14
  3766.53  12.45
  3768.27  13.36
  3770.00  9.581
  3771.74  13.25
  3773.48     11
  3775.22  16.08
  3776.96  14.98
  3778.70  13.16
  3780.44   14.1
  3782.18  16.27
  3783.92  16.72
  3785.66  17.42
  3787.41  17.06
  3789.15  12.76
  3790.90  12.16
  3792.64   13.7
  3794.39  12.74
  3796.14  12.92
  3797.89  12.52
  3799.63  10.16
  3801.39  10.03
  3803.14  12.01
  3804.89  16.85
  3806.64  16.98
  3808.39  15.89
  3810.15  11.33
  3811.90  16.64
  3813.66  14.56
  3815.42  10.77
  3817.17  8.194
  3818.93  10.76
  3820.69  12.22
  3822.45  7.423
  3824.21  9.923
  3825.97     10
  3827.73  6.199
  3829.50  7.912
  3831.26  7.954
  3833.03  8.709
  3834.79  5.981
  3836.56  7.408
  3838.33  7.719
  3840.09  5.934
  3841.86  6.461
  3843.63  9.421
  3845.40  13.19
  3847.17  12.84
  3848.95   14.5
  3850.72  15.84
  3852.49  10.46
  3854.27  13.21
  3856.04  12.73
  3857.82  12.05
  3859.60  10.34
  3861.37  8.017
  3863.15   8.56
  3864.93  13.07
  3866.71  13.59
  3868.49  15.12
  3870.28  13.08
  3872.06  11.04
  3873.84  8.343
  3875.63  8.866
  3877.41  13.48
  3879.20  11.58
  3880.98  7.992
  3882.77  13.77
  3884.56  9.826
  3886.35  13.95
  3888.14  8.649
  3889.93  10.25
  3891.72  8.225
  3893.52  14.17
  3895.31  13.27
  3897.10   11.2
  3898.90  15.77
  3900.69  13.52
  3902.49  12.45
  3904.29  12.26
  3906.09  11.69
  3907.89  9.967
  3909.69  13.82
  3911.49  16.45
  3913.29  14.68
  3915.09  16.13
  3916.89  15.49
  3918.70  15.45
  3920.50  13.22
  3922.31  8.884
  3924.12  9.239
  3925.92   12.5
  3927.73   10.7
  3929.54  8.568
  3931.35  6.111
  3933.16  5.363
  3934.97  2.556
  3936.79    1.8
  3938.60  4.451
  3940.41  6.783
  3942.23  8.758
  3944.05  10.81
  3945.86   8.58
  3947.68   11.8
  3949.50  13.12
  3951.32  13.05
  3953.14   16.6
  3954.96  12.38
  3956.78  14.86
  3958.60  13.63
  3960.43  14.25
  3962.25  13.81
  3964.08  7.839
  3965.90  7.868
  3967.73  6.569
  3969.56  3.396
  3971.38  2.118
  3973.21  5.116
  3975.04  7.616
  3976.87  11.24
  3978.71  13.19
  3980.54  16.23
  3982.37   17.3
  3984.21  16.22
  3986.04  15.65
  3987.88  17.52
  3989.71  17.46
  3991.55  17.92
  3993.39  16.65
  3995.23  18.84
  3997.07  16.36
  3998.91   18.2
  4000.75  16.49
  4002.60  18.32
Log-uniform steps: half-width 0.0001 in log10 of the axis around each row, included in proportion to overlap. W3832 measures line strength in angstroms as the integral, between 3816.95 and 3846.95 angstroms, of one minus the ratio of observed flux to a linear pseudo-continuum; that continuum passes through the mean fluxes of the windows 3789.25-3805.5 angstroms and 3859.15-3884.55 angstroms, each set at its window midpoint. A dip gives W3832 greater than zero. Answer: 8.2 angstroms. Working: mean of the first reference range 12.5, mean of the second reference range 11.2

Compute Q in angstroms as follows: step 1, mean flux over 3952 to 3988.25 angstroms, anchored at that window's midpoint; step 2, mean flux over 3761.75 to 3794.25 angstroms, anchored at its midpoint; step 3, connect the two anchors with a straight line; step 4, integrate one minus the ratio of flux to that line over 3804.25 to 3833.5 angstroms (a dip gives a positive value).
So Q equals 4.5 angstroms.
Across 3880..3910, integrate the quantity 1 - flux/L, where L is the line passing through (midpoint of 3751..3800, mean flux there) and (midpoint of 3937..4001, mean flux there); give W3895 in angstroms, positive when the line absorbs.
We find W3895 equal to 2.0 angstroms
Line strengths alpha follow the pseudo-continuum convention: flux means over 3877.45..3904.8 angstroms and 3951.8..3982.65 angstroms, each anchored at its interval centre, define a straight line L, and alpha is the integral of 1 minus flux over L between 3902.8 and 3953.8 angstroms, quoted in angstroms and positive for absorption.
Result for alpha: 2.96 angstroms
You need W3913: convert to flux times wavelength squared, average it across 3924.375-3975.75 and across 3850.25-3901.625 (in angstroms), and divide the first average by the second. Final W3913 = 0.80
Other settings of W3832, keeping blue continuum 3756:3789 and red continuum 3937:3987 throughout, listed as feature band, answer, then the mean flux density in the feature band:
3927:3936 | 3.8 angstroms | 6.51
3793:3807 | 0.7 angstroms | 12.9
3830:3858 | 5.7 angstroms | 10.2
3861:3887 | 1.9 angstroms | 11.4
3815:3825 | 2.6 angstroms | 9.85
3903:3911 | -0.3 angstroms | 12.2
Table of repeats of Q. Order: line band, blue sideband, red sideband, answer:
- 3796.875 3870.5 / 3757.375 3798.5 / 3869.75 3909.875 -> 9.1 angstroms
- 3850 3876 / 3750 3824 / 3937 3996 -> 1.7 angstroms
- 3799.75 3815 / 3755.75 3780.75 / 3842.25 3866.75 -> -1.6 angstroms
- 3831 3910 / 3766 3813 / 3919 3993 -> 7.2 angstroms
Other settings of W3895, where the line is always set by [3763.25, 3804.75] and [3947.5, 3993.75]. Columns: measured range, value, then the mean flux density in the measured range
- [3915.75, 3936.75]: 5.1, 9.56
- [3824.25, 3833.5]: 3.4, 8.29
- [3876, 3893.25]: 2.6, 10.9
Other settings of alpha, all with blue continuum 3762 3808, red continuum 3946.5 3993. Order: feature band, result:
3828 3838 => 4.3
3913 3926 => -0.5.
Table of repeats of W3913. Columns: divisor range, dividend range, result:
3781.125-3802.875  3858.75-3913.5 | 0.91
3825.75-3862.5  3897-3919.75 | 1.45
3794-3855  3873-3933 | 1.11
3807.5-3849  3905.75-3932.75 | 1.27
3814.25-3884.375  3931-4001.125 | 1.18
